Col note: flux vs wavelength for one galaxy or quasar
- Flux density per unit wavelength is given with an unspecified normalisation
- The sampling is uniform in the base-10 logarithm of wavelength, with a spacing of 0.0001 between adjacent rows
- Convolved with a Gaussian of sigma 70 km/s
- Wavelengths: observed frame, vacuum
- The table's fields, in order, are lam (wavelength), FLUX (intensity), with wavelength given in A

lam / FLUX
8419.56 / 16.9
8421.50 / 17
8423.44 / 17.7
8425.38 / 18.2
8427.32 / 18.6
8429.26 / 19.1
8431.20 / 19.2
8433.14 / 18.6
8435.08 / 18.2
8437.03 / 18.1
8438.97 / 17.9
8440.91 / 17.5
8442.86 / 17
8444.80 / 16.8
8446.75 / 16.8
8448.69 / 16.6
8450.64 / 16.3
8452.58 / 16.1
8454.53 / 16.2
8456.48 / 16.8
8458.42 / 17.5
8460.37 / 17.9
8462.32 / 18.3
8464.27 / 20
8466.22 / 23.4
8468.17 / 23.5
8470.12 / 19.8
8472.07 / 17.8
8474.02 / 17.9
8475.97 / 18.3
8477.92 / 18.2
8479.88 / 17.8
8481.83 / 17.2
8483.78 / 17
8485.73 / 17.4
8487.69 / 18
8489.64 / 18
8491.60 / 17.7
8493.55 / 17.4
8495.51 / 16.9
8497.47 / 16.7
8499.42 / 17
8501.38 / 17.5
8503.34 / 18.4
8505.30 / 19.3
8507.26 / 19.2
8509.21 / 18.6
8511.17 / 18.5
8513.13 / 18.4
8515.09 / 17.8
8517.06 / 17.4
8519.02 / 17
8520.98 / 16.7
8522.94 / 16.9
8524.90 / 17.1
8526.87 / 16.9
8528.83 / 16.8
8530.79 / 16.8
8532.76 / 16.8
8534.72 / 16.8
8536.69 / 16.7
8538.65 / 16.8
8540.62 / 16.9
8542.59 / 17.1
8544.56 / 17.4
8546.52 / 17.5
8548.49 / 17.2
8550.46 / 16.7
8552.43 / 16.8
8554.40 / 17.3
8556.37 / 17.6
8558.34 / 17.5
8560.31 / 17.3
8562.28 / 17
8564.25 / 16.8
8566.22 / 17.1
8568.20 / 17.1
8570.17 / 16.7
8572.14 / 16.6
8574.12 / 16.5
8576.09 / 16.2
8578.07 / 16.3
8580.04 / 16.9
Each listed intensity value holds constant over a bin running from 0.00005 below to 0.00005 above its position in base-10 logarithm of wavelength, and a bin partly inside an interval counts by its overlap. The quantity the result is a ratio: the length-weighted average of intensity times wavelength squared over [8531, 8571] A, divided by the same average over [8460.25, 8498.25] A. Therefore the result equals 0.94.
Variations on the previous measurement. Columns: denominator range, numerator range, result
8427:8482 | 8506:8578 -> 0.96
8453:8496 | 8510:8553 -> 0.95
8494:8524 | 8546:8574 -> 0.97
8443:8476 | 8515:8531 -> 0.95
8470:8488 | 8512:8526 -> 0.98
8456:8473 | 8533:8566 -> 0.89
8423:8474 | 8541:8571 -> 0.96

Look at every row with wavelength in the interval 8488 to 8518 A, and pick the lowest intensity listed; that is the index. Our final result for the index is 16.7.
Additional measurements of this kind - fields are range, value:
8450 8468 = 16.1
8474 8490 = 17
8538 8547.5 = 16.8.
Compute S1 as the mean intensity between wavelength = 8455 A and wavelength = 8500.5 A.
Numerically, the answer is 18.3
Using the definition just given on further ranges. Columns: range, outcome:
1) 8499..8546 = 17.5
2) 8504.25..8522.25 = 18.1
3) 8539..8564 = 17.2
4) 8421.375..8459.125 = 17.5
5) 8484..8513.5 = 17.9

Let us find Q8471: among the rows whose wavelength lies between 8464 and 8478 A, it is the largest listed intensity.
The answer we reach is 23.5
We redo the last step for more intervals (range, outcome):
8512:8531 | 18.4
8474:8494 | 18.3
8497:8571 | 19.3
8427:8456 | 19.2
